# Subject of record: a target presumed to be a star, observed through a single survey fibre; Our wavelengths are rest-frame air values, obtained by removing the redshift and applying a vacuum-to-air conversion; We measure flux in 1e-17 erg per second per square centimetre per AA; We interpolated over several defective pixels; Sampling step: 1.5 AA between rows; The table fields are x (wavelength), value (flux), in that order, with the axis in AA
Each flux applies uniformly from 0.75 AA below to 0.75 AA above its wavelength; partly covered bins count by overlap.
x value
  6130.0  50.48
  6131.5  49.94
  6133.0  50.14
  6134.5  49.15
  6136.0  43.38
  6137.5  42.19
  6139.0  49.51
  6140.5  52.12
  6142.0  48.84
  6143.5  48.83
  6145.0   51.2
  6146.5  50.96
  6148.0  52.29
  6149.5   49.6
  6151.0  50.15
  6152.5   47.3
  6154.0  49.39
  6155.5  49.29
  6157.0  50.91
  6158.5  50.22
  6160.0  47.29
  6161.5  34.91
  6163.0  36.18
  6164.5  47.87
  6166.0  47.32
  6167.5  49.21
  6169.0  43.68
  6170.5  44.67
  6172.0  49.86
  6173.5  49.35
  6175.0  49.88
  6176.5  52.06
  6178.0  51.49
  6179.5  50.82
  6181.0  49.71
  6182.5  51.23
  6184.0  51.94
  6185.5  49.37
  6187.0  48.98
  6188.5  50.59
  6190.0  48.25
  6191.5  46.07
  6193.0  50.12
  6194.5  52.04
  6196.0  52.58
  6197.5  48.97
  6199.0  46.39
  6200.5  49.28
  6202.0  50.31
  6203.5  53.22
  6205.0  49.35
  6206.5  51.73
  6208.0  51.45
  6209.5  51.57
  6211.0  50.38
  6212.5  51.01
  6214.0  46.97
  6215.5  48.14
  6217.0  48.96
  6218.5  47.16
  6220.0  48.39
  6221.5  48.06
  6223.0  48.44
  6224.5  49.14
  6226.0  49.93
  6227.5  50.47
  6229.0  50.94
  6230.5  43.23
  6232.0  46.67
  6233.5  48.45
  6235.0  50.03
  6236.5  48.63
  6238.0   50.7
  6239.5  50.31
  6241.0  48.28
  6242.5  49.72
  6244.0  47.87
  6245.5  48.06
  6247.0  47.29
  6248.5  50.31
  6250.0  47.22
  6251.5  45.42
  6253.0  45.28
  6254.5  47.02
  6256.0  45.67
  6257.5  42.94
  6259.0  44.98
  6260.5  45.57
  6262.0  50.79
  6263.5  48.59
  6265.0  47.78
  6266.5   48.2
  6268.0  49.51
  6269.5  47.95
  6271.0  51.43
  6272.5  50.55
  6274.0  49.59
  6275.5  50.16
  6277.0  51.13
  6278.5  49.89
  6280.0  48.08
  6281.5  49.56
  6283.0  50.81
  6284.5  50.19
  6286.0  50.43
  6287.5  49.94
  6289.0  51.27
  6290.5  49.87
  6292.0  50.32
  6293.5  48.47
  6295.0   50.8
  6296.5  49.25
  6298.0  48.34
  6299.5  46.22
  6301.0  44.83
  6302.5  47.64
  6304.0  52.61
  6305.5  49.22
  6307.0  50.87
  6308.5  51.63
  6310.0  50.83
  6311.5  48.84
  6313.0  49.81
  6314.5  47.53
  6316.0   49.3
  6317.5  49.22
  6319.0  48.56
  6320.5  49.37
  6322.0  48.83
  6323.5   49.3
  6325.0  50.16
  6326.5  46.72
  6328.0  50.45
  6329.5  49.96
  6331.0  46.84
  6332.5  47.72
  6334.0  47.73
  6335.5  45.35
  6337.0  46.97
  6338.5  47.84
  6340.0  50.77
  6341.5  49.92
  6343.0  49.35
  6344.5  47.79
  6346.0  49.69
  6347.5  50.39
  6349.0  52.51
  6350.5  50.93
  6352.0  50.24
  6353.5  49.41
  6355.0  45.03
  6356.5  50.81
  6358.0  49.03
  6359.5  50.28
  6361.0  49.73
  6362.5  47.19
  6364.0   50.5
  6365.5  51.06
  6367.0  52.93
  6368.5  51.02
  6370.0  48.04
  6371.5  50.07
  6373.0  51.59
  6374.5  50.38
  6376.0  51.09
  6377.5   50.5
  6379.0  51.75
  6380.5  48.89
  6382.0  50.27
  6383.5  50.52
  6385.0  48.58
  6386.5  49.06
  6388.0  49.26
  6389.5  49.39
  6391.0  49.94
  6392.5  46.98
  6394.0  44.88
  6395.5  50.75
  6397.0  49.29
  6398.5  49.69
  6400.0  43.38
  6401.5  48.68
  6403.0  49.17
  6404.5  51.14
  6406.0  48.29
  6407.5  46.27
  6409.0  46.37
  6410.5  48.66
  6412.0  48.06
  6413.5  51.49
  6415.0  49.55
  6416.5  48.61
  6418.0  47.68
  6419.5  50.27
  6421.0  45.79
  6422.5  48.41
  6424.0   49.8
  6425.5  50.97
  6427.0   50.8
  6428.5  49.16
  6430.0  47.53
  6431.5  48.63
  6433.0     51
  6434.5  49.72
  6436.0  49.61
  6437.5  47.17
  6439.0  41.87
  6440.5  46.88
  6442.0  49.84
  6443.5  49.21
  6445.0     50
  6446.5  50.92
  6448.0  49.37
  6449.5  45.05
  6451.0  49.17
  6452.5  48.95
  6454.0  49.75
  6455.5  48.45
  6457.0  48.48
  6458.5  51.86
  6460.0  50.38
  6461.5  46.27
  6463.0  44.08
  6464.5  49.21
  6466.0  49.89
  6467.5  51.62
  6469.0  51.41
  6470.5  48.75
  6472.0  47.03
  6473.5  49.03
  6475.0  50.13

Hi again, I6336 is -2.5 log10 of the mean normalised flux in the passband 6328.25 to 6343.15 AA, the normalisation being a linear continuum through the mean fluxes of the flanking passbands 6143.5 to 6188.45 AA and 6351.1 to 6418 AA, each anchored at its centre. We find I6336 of 0.02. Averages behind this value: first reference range 48.6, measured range 48.3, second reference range 49.3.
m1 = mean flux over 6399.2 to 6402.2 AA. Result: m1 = 46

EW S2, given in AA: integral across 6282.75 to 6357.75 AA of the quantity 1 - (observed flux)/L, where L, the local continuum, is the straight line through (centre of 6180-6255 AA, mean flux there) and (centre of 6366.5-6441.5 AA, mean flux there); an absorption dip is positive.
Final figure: -0.2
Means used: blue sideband 49.1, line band 49.2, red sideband 49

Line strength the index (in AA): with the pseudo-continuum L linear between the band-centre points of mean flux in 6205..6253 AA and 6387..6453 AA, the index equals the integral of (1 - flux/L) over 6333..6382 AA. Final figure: -1.0 AA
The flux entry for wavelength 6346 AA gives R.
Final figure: 49.69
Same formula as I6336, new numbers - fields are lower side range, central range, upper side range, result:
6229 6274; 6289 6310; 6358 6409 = -0.020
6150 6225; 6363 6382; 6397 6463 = -0.042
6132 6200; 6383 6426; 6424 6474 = 0.004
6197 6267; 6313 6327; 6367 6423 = -0.001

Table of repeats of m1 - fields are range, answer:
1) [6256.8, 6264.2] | 46.6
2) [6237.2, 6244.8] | 49.4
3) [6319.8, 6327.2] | 48.9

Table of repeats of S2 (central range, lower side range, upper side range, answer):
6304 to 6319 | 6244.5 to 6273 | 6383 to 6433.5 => -0.6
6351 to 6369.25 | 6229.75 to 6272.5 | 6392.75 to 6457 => -0.6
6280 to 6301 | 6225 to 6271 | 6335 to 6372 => -0.4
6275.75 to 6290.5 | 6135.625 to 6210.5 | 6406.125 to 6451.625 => -0.4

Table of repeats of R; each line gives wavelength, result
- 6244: 47.87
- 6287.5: 49.94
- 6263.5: 48.59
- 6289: 51.27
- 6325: 50.16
